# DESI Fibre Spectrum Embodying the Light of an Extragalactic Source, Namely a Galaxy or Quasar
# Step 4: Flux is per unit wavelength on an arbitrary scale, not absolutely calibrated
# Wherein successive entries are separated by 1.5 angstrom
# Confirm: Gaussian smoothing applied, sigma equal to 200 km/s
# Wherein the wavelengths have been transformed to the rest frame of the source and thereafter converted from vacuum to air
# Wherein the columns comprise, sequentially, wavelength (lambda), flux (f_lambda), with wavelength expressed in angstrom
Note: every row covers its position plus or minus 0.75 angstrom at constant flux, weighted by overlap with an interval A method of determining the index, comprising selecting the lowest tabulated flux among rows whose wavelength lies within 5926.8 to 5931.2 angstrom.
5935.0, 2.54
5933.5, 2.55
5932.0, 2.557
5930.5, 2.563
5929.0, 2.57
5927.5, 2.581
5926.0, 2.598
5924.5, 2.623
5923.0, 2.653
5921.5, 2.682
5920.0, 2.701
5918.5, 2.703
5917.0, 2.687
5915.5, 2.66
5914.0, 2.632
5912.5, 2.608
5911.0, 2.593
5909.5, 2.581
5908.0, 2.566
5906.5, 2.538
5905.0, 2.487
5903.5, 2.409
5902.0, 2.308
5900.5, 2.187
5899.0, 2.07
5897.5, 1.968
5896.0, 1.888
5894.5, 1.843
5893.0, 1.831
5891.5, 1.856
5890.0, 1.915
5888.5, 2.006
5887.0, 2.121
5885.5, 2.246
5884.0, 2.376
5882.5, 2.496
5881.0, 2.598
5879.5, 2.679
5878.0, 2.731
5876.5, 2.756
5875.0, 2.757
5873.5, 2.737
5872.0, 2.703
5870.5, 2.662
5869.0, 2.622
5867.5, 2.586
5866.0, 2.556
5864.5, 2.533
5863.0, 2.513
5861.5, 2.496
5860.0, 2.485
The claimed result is 2.563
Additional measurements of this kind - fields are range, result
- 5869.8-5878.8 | 2.662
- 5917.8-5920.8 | 2.701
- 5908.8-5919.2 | 2.581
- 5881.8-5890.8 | 1.915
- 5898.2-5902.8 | 2.07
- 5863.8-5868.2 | 2.533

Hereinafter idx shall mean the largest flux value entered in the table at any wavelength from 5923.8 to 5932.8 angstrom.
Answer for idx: 2.623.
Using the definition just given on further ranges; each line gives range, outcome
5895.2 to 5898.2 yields 1.968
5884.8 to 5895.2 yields 2.246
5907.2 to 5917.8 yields 2.687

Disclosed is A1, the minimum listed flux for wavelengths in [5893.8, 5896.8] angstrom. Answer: 1.843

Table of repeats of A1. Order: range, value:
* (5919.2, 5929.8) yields 2.57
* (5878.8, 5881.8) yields 2.598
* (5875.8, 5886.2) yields 2.246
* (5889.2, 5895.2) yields 1.831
